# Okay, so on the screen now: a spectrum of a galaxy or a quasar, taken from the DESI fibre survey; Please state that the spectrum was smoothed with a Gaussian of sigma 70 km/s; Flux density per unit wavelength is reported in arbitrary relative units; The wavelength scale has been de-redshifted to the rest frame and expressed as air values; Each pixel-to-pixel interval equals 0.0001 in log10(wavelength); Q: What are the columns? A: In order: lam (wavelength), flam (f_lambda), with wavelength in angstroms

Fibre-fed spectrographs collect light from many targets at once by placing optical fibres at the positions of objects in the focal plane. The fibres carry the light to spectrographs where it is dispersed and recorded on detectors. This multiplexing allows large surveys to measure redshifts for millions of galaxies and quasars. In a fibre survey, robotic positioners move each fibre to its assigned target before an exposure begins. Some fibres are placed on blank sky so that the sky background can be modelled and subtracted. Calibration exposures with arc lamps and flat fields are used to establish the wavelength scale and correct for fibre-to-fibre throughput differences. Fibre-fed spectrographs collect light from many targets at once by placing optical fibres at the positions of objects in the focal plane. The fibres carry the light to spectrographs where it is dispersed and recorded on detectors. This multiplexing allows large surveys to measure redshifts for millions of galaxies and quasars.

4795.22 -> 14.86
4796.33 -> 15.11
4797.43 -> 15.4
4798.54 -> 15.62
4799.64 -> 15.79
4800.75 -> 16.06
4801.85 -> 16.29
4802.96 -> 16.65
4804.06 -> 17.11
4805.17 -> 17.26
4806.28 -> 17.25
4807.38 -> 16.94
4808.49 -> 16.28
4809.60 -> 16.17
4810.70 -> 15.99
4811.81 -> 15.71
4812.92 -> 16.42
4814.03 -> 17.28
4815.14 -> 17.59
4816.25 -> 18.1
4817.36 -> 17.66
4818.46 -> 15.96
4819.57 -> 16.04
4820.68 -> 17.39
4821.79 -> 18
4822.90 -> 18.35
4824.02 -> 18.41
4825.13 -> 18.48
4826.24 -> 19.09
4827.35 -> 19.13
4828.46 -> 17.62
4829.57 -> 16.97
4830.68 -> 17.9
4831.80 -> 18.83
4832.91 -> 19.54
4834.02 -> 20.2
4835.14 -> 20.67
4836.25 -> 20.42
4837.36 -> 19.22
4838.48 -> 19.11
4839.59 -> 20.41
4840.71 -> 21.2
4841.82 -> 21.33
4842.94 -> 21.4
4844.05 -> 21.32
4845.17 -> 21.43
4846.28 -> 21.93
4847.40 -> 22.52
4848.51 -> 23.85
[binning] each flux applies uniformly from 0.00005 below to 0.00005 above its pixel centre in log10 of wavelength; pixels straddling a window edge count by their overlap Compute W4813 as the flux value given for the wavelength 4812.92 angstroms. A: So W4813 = 16.42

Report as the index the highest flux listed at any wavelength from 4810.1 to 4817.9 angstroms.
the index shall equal 18.1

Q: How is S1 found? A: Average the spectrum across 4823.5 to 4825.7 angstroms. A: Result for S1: 18.5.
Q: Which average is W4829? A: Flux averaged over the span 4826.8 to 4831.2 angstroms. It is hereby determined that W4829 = 17.9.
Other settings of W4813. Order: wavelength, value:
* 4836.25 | 20.42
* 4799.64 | 15.79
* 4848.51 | 23.85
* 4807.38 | 16.94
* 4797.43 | 15.4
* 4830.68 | 17.9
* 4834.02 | 20.2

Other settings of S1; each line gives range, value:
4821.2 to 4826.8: 18.4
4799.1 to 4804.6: 16.4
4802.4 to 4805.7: 17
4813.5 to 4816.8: 17.6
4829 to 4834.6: 18.7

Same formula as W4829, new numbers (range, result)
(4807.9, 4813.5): 16.1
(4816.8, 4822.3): 17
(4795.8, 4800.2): 15.5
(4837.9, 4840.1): 19.7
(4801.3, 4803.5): 16.5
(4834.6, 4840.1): 20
